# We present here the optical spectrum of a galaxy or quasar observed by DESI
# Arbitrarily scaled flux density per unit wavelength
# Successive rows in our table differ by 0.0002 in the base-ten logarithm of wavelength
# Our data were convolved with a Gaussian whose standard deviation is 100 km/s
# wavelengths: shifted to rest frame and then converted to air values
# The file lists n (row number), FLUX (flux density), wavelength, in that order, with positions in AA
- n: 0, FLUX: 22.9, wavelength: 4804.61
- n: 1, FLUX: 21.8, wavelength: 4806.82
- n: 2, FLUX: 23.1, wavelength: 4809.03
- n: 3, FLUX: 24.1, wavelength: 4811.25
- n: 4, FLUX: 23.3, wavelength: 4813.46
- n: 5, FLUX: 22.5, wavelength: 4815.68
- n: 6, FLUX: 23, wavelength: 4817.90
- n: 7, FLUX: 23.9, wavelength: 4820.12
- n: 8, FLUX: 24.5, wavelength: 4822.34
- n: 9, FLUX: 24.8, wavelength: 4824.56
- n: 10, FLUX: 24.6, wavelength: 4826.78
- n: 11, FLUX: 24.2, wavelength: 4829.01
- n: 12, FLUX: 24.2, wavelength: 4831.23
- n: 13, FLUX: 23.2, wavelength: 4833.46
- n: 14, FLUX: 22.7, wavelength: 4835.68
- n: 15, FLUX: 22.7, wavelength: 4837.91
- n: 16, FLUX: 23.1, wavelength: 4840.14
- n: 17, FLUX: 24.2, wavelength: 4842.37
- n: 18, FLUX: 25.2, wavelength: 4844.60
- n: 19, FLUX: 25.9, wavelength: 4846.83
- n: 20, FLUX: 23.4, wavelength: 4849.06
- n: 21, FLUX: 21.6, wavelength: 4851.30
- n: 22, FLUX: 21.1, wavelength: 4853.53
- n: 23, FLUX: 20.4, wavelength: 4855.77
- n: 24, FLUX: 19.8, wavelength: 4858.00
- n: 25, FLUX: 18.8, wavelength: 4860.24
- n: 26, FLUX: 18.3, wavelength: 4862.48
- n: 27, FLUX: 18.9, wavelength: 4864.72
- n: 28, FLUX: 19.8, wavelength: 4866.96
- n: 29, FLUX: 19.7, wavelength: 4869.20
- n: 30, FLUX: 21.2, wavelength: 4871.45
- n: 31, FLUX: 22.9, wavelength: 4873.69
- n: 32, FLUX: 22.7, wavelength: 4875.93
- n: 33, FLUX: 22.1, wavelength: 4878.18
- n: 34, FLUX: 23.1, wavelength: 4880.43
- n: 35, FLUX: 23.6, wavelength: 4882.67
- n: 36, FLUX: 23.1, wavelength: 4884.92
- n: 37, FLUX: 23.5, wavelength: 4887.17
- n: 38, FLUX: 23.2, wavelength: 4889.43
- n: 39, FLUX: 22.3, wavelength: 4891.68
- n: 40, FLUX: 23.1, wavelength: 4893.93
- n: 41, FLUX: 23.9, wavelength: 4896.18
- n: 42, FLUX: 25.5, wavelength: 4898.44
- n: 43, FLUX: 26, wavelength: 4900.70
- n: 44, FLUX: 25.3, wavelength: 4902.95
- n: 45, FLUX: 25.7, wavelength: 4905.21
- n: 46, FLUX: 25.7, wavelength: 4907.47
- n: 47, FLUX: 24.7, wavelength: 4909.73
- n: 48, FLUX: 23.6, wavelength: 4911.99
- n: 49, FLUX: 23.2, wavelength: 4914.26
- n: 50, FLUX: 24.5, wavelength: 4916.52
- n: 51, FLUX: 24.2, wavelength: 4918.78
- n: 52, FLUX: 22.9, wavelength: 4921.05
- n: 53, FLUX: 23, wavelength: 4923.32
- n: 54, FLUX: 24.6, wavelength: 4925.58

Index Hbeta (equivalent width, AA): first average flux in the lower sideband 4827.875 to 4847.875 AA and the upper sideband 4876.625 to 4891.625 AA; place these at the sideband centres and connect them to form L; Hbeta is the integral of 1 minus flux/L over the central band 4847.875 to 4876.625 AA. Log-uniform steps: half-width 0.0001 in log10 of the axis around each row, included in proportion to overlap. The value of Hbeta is 3.44 AA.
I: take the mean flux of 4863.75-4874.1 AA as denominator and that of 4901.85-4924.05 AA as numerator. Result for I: 1.19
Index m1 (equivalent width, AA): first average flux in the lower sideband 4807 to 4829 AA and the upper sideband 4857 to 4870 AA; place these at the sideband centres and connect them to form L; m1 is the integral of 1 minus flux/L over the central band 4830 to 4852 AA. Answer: -2.3 AA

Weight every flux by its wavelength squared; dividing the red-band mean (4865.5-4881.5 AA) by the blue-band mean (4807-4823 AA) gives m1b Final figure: 0.95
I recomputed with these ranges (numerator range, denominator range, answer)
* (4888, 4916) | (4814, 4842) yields 1.03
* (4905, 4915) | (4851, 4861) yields 1.21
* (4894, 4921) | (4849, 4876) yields 1.20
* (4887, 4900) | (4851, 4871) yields 1.20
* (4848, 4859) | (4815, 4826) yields 0.89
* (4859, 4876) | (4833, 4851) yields 0.85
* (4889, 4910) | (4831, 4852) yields 1.04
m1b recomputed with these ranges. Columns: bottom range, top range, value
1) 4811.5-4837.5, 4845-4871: 0.89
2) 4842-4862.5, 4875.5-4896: 1.06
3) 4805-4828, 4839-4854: 1.01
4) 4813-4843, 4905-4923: 1.06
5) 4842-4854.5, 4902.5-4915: 1.07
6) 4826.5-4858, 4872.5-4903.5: 1.04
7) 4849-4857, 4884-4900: 1.12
